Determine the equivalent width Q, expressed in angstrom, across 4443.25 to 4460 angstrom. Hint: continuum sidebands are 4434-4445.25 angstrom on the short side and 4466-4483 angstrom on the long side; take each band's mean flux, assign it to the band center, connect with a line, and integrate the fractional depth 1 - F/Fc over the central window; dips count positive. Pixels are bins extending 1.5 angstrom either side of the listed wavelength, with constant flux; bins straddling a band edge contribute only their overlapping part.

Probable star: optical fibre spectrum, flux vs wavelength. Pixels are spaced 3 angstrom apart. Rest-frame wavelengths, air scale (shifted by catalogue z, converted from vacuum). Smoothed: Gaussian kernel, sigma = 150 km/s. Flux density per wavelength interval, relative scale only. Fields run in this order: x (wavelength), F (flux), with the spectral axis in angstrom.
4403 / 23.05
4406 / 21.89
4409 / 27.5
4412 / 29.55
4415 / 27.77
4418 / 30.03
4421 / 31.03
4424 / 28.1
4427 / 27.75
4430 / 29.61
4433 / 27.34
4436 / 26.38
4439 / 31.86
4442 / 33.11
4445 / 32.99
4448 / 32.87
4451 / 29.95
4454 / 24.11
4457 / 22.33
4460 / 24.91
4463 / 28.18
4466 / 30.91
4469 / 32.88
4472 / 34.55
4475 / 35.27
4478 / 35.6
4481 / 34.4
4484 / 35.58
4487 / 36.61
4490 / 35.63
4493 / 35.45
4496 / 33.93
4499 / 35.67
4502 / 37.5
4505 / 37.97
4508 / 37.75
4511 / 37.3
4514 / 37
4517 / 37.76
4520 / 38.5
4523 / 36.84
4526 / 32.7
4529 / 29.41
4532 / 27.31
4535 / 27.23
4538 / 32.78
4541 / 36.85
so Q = 1.9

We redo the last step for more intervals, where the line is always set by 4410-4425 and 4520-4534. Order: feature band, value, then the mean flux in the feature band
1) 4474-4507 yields -4.9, 35.8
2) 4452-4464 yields 2.1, 25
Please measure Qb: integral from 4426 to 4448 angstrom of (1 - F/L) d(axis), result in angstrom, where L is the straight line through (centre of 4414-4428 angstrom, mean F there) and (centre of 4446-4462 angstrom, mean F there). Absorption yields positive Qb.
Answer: -1.6 angstrom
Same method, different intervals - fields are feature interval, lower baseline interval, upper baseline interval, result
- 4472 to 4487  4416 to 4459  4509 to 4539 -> -1.89 angstrom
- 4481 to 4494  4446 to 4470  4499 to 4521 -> -0.84 angstrom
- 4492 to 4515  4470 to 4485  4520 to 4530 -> -1.43 angstrom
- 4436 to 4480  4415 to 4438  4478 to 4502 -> 1.97 angstrom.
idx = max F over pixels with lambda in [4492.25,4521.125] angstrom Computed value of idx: 38.5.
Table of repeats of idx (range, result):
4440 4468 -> 33.11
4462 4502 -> 37.5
